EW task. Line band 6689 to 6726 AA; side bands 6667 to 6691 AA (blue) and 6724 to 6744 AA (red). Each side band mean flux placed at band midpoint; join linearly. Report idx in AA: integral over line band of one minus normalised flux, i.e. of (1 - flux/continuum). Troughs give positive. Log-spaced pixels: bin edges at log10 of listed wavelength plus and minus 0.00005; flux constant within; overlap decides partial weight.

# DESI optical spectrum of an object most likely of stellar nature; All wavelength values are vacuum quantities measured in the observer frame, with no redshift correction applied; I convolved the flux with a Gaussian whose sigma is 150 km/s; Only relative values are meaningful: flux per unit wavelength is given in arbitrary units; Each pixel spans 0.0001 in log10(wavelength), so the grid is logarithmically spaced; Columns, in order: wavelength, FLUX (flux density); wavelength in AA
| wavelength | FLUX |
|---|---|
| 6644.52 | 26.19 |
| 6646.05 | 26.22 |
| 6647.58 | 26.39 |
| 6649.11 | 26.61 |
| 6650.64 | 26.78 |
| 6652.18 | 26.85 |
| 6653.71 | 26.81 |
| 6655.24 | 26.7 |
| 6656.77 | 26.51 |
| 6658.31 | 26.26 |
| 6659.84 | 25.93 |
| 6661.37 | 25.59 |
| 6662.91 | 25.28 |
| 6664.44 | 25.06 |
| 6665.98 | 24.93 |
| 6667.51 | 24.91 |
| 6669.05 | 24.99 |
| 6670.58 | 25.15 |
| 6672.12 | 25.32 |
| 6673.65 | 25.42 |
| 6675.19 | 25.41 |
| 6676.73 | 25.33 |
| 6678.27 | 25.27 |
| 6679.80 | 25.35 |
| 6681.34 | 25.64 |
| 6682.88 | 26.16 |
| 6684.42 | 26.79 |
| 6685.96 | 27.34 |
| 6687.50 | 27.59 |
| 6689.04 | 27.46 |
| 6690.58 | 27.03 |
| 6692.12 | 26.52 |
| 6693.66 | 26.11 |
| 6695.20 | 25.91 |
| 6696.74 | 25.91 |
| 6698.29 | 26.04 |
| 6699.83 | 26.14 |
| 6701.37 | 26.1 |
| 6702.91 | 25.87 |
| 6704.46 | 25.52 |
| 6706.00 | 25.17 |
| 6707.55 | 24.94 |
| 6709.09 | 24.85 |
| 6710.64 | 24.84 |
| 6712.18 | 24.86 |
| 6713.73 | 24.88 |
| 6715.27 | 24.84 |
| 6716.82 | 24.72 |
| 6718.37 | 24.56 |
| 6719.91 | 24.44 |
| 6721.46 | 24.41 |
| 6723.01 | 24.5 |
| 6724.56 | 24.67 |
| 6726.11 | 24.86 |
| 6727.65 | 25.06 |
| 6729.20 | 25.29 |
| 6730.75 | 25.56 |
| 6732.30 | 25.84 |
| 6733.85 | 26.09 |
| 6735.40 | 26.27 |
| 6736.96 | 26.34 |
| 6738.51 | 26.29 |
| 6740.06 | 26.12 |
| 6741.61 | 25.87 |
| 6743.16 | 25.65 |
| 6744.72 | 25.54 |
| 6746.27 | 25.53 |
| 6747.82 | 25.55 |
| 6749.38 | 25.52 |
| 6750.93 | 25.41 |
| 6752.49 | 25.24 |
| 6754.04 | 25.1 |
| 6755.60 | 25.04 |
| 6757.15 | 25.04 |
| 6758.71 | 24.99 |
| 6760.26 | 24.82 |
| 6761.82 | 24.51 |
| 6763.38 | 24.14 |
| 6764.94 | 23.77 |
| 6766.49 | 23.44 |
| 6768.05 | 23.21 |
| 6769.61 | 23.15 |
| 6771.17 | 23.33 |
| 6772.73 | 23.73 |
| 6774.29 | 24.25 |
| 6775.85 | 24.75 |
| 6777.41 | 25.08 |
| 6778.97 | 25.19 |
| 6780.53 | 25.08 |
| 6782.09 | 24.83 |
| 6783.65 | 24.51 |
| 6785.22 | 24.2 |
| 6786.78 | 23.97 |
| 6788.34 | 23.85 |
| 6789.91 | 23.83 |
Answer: 0.6 AA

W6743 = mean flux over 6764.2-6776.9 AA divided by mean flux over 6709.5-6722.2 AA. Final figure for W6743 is 1.0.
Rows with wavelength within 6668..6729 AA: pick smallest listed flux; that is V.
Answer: 24.41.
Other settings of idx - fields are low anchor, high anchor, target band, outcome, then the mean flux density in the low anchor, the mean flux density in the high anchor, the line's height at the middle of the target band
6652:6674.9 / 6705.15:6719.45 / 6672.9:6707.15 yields -1.2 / 25.7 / 24.9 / 25.2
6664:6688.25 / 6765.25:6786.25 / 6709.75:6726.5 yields 0.2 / 25.7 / 24.2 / 25.1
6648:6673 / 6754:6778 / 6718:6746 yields -0.8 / 25.9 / 24.2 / 24.8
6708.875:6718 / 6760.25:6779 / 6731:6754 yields -1.3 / 24.8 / 24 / 24.4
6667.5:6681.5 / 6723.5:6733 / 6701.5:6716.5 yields 0.1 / 25.3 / 25.2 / 25.2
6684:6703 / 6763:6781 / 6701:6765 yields 0.2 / 26.5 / 24.1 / 25.3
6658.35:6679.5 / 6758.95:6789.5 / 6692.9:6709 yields -0.5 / 25.3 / 24.2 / 25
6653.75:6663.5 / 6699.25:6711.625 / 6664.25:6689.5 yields 0.1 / 26.1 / 25.4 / 25.8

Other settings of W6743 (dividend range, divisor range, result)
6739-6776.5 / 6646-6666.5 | 0.95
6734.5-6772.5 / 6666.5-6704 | 0.96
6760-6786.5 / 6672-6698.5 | 0.93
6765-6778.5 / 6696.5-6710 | 0.93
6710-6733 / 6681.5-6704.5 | 0.94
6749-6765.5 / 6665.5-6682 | 0.98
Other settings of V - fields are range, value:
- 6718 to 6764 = 24.14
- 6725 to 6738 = 24.86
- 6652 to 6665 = 25.06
